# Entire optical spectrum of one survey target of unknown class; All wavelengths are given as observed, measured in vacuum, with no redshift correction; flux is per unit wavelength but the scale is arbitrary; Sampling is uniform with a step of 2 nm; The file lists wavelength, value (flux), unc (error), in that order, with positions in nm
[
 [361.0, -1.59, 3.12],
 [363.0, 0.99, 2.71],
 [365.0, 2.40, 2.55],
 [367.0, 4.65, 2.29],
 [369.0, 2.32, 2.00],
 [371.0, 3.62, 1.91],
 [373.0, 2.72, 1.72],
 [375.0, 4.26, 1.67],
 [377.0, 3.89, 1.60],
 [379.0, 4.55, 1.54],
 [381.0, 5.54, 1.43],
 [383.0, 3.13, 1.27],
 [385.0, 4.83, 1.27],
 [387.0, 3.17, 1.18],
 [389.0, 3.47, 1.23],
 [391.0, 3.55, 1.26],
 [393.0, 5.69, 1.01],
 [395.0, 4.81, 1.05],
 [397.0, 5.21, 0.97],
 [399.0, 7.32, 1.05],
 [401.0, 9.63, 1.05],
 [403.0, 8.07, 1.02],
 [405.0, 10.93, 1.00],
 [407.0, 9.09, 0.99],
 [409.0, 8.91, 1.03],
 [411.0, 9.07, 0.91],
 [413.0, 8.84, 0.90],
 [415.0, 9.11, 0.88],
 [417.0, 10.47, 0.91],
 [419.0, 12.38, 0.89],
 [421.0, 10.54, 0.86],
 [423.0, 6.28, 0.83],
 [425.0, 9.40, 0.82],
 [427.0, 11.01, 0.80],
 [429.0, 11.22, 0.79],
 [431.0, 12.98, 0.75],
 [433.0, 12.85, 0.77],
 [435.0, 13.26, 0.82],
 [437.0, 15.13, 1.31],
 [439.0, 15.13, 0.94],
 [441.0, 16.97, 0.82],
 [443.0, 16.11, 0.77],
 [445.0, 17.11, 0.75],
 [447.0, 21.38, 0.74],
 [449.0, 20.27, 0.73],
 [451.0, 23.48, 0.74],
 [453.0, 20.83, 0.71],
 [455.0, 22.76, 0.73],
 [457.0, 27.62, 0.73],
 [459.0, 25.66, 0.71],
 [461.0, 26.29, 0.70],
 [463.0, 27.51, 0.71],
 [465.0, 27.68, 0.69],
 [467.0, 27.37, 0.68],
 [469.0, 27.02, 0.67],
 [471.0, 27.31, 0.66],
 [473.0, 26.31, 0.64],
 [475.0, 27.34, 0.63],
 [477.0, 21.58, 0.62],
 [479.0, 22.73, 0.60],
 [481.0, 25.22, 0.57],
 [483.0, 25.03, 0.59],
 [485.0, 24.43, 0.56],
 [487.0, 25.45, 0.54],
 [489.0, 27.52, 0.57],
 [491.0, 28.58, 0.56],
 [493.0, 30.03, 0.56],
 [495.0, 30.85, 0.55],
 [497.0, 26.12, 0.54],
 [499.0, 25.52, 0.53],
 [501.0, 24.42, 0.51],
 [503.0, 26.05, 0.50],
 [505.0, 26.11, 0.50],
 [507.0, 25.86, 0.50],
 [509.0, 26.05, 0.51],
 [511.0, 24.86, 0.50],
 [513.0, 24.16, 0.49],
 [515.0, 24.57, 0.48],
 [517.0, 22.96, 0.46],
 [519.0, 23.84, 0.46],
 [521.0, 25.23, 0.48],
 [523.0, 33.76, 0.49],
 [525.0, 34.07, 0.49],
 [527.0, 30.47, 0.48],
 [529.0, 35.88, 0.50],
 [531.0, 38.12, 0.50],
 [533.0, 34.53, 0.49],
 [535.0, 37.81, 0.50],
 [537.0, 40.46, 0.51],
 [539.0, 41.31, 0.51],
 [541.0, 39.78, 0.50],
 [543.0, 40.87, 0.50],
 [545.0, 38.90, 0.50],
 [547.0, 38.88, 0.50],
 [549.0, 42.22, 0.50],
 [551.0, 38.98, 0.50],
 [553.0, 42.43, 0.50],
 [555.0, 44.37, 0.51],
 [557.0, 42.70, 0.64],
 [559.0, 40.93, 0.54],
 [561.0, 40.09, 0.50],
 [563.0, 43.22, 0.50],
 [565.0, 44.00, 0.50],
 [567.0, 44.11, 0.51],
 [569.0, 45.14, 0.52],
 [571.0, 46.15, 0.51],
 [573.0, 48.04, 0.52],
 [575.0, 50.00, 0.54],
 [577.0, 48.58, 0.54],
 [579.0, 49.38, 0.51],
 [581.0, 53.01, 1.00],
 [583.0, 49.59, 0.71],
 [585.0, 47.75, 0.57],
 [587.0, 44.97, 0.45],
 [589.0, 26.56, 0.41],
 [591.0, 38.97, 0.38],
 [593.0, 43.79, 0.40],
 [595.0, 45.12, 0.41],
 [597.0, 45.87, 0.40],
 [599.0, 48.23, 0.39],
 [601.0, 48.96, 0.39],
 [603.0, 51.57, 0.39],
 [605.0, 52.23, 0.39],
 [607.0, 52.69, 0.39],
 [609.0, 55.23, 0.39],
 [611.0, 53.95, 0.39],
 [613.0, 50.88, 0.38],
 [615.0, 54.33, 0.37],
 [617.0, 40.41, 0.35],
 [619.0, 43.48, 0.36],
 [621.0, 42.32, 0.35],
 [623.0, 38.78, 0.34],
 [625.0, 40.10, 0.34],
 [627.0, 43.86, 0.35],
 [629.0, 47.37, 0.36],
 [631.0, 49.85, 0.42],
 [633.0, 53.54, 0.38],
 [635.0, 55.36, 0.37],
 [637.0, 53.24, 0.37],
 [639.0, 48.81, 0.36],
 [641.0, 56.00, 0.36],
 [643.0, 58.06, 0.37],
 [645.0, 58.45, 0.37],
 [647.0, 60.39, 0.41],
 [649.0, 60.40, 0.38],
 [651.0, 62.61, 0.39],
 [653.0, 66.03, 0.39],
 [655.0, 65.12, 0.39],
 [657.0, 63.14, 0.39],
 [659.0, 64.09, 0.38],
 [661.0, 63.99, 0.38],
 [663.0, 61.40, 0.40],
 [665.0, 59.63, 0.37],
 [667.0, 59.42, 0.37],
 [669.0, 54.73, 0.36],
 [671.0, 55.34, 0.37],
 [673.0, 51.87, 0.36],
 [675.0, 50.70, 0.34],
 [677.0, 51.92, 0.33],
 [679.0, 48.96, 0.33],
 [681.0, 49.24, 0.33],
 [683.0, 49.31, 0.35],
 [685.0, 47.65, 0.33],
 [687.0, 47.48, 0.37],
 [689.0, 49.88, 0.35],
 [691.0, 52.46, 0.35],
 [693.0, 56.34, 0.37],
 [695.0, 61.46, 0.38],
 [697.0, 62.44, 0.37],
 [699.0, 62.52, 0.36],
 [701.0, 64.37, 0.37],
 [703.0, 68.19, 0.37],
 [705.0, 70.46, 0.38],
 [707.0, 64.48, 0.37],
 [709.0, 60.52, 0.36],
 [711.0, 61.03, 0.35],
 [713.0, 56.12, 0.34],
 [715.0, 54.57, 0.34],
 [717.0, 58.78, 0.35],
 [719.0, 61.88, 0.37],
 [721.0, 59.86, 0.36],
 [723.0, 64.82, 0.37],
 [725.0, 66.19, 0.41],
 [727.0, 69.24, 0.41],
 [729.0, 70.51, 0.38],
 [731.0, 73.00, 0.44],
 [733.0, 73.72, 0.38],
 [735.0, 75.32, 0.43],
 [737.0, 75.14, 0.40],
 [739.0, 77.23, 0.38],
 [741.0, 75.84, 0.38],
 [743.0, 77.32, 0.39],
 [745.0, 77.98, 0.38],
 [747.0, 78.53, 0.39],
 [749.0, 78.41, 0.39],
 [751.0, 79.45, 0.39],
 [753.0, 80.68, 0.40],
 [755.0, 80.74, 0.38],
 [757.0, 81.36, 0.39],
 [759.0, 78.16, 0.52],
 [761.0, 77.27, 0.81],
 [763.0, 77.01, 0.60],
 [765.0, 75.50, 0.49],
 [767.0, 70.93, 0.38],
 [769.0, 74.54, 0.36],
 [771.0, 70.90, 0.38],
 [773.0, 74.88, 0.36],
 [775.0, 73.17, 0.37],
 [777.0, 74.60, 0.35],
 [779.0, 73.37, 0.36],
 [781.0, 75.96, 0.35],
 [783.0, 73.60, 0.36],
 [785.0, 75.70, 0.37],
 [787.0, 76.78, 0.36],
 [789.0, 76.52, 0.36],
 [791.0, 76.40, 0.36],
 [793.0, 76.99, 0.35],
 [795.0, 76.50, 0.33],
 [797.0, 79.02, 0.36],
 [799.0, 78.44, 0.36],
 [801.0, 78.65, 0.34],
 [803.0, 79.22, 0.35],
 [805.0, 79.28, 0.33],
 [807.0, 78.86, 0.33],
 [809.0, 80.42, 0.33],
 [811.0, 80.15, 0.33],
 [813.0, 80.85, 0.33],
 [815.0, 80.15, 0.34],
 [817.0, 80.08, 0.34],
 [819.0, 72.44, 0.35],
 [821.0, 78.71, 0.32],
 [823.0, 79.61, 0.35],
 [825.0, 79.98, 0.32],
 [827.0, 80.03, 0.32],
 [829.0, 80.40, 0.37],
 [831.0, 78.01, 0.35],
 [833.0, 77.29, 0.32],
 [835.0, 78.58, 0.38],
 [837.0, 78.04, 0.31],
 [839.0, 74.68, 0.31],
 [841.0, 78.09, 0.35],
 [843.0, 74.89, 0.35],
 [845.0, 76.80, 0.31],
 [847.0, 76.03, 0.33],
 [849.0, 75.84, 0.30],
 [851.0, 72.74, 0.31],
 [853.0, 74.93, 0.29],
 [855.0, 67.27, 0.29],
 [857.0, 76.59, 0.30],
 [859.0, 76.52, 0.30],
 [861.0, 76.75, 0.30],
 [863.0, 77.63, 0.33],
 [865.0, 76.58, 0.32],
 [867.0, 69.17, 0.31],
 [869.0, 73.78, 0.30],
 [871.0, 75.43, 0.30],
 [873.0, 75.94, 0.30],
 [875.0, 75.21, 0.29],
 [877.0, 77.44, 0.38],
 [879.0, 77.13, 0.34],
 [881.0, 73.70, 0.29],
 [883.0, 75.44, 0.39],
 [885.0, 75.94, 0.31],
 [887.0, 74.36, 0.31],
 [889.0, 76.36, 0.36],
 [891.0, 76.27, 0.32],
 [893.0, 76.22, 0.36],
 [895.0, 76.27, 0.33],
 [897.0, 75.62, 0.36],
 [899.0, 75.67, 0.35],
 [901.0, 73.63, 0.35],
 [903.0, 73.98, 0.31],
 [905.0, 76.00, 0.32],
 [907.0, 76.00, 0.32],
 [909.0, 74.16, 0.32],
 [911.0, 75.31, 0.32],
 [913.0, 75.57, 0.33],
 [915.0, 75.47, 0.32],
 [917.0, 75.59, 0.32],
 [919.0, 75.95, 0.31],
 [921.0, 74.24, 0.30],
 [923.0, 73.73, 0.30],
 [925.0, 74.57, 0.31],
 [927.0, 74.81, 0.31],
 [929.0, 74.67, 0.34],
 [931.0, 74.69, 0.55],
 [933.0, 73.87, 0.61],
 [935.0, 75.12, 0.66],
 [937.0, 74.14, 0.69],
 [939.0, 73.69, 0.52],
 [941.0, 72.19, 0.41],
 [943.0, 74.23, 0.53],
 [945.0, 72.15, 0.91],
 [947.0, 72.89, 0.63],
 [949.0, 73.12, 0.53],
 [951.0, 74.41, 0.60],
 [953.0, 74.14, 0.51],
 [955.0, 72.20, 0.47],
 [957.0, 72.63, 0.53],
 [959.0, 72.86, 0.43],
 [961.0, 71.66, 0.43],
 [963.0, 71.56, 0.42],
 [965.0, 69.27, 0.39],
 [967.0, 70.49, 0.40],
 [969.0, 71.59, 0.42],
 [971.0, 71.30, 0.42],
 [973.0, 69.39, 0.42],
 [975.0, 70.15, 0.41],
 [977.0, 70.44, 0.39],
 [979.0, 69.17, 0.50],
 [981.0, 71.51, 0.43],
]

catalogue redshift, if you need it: 0.000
